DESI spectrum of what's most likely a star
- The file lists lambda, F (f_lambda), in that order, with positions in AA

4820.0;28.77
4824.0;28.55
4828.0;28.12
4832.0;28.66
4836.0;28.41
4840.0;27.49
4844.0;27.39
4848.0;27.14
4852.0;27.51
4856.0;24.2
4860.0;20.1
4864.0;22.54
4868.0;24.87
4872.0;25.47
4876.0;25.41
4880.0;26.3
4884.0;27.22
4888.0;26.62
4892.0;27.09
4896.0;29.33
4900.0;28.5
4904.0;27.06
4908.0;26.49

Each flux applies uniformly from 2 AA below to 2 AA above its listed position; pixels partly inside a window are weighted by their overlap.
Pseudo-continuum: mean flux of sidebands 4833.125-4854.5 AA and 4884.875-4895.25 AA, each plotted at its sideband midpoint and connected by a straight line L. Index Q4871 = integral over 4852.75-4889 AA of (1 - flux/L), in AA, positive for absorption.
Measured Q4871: 3.38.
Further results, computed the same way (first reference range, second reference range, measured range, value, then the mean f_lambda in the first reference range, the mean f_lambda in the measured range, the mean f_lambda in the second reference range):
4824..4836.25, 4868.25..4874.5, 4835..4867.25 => 1.7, 28.4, 25.5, 25.3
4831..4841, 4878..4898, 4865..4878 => 1.2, 28.2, 25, 27.3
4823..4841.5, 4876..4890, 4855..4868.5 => 2.3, 28.2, 22.6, 26.5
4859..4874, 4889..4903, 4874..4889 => -0.3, 23.5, 26.4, 28.1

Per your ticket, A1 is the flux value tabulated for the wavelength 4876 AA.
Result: 25.41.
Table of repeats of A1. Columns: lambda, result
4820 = 28.77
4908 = 26.49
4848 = 27.14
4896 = 29.33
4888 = 26.62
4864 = 22.54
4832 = 28.66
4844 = 27.39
